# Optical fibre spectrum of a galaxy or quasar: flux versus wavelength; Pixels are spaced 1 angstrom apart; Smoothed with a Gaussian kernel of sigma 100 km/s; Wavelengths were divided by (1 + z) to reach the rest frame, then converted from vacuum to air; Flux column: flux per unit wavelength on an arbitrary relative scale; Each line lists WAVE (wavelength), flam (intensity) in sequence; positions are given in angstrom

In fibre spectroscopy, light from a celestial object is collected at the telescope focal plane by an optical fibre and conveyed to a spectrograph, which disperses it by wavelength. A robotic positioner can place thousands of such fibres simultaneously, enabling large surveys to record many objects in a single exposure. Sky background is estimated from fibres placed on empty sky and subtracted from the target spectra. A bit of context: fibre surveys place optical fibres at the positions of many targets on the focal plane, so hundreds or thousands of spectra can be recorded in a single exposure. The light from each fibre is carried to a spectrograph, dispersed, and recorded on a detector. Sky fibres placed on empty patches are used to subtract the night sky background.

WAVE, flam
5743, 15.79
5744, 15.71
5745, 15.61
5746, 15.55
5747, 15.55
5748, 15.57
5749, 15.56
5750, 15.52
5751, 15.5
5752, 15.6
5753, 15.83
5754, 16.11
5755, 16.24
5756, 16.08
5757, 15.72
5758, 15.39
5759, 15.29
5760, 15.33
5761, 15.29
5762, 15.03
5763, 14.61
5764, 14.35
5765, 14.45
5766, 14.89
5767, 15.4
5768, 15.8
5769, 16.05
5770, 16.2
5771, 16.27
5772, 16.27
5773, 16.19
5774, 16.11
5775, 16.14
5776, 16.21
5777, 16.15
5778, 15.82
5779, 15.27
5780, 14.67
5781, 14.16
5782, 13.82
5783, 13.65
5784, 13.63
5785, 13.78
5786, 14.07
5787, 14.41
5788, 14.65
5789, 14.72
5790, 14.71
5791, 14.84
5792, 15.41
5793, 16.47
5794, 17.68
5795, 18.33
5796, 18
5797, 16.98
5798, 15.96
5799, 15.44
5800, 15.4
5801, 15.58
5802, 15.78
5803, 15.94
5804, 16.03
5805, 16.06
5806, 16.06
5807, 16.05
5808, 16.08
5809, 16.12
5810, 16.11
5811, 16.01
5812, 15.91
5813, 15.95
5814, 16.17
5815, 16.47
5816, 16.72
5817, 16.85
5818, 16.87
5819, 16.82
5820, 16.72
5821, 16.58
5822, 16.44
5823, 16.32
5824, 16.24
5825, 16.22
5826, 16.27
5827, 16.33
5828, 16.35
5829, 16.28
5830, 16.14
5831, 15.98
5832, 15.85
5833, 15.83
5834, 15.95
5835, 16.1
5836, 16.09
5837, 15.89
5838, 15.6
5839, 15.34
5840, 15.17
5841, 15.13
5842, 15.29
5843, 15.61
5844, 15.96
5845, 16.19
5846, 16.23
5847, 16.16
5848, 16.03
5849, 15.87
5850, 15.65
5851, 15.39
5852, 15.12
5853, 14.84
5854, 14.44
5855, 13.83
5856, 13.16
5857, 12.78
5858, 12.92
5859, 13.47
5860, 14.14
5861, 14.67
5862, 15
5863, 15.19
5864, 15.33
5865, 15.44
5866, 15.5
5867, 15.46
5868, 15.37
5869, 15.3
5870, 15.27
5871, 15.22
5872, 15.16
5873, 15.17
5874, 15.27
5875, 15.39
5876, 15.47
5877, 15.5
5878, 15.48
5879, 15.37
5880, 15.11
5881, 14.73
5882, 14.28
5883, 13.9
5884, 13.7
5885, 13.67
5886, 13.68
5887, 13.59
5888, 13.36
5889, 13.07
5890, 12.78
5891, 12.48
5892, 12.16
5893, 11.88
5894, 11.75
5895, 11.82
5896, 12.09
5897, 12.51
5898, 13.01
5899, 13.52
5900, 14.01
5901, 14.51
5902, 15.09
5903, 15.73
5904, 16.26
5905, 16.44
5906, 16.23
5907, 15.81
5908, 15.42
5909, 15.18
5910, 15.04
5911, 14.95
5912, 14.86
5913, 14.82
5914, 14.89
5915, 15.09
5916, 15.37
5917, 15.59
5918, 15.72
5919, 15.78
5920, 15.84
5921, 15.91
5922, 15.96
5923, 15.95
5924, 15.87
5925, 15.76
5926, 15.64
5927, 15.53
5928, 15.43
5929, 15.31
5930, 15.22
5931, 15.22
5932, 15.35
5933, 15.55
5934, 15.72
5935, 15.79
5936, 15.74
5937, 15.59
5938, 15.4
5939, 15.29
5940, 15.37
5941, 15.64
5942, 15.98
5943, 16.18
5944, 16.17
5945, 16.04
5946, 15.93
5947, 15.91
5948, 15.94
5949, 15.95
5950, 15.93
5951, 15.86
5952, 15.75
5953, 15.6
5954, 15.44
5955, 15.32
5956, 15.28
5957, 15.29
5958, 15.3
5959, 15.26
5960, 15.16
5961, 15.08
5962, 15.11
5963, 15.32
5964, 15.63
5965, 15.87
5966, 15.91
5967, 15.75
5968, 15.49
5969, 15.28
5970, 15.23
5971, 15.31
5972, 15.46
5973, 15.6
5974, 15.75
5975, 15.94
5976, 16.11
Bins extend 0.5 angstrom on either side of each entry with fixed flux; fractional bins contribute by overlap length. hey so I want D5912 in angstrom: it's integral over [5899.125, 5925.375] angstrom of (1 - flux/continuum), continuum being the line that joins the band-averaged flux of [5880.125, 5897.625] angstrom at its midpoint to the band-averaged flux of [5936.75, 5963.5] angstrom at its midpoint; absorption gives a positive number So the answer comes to -2.6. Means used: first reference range 13.1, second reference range 15.6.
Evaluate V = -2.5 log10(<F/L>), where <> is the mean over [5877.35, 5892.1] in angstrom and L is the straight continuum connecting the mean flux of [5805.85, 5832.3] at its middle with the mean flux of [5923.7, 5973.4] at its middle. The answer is 0.15 mag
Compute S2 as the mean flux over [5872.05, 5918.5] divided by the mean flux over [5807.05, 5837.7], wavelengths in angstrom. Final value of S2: 0.89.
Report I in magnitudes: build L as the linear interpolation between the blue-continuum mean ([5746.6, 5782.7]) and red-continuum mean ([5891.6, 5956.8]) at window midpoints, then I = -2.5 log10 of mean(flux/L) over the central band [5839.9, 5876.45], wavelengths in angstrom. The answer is 0.017 mag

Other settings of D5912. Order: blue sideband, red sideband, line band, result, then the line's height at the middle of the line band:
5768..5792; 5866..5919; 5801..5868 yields -3.8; 14.8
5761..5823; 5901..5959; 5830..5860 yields 0.8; 15.7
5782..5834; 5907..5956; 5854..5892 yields 3.2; 15.7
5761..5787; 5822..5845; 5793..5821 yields -1.4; 15.6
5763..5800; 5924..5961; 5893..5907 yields 1.4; 15.6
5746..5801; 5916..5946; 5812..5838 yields -1.2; 15.6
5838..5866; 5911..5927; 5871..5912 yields 2.7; 15.3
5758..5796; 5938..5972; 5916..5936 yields -0.1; 15.5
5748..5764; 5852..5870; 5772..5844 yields -3.9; 15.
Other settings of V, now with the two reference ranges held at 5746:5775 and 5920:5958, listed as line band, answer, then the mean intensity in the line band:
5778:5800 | 0.02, 15.3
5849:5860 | 0.10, 14.2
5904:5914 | 0.02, 15.4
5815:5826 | -0.06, 16.6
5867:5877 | 0.02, 15.3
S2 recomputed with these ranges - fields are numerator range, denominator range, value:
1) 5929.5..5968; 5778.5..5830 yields 0.99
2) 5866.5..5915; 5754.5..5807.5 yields 0.93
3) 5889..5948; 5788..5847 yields 0.93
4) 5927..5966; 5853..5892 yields 1.08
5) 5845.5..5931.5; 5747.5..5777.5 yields 0.94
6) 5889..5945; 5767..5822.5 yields 0.94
